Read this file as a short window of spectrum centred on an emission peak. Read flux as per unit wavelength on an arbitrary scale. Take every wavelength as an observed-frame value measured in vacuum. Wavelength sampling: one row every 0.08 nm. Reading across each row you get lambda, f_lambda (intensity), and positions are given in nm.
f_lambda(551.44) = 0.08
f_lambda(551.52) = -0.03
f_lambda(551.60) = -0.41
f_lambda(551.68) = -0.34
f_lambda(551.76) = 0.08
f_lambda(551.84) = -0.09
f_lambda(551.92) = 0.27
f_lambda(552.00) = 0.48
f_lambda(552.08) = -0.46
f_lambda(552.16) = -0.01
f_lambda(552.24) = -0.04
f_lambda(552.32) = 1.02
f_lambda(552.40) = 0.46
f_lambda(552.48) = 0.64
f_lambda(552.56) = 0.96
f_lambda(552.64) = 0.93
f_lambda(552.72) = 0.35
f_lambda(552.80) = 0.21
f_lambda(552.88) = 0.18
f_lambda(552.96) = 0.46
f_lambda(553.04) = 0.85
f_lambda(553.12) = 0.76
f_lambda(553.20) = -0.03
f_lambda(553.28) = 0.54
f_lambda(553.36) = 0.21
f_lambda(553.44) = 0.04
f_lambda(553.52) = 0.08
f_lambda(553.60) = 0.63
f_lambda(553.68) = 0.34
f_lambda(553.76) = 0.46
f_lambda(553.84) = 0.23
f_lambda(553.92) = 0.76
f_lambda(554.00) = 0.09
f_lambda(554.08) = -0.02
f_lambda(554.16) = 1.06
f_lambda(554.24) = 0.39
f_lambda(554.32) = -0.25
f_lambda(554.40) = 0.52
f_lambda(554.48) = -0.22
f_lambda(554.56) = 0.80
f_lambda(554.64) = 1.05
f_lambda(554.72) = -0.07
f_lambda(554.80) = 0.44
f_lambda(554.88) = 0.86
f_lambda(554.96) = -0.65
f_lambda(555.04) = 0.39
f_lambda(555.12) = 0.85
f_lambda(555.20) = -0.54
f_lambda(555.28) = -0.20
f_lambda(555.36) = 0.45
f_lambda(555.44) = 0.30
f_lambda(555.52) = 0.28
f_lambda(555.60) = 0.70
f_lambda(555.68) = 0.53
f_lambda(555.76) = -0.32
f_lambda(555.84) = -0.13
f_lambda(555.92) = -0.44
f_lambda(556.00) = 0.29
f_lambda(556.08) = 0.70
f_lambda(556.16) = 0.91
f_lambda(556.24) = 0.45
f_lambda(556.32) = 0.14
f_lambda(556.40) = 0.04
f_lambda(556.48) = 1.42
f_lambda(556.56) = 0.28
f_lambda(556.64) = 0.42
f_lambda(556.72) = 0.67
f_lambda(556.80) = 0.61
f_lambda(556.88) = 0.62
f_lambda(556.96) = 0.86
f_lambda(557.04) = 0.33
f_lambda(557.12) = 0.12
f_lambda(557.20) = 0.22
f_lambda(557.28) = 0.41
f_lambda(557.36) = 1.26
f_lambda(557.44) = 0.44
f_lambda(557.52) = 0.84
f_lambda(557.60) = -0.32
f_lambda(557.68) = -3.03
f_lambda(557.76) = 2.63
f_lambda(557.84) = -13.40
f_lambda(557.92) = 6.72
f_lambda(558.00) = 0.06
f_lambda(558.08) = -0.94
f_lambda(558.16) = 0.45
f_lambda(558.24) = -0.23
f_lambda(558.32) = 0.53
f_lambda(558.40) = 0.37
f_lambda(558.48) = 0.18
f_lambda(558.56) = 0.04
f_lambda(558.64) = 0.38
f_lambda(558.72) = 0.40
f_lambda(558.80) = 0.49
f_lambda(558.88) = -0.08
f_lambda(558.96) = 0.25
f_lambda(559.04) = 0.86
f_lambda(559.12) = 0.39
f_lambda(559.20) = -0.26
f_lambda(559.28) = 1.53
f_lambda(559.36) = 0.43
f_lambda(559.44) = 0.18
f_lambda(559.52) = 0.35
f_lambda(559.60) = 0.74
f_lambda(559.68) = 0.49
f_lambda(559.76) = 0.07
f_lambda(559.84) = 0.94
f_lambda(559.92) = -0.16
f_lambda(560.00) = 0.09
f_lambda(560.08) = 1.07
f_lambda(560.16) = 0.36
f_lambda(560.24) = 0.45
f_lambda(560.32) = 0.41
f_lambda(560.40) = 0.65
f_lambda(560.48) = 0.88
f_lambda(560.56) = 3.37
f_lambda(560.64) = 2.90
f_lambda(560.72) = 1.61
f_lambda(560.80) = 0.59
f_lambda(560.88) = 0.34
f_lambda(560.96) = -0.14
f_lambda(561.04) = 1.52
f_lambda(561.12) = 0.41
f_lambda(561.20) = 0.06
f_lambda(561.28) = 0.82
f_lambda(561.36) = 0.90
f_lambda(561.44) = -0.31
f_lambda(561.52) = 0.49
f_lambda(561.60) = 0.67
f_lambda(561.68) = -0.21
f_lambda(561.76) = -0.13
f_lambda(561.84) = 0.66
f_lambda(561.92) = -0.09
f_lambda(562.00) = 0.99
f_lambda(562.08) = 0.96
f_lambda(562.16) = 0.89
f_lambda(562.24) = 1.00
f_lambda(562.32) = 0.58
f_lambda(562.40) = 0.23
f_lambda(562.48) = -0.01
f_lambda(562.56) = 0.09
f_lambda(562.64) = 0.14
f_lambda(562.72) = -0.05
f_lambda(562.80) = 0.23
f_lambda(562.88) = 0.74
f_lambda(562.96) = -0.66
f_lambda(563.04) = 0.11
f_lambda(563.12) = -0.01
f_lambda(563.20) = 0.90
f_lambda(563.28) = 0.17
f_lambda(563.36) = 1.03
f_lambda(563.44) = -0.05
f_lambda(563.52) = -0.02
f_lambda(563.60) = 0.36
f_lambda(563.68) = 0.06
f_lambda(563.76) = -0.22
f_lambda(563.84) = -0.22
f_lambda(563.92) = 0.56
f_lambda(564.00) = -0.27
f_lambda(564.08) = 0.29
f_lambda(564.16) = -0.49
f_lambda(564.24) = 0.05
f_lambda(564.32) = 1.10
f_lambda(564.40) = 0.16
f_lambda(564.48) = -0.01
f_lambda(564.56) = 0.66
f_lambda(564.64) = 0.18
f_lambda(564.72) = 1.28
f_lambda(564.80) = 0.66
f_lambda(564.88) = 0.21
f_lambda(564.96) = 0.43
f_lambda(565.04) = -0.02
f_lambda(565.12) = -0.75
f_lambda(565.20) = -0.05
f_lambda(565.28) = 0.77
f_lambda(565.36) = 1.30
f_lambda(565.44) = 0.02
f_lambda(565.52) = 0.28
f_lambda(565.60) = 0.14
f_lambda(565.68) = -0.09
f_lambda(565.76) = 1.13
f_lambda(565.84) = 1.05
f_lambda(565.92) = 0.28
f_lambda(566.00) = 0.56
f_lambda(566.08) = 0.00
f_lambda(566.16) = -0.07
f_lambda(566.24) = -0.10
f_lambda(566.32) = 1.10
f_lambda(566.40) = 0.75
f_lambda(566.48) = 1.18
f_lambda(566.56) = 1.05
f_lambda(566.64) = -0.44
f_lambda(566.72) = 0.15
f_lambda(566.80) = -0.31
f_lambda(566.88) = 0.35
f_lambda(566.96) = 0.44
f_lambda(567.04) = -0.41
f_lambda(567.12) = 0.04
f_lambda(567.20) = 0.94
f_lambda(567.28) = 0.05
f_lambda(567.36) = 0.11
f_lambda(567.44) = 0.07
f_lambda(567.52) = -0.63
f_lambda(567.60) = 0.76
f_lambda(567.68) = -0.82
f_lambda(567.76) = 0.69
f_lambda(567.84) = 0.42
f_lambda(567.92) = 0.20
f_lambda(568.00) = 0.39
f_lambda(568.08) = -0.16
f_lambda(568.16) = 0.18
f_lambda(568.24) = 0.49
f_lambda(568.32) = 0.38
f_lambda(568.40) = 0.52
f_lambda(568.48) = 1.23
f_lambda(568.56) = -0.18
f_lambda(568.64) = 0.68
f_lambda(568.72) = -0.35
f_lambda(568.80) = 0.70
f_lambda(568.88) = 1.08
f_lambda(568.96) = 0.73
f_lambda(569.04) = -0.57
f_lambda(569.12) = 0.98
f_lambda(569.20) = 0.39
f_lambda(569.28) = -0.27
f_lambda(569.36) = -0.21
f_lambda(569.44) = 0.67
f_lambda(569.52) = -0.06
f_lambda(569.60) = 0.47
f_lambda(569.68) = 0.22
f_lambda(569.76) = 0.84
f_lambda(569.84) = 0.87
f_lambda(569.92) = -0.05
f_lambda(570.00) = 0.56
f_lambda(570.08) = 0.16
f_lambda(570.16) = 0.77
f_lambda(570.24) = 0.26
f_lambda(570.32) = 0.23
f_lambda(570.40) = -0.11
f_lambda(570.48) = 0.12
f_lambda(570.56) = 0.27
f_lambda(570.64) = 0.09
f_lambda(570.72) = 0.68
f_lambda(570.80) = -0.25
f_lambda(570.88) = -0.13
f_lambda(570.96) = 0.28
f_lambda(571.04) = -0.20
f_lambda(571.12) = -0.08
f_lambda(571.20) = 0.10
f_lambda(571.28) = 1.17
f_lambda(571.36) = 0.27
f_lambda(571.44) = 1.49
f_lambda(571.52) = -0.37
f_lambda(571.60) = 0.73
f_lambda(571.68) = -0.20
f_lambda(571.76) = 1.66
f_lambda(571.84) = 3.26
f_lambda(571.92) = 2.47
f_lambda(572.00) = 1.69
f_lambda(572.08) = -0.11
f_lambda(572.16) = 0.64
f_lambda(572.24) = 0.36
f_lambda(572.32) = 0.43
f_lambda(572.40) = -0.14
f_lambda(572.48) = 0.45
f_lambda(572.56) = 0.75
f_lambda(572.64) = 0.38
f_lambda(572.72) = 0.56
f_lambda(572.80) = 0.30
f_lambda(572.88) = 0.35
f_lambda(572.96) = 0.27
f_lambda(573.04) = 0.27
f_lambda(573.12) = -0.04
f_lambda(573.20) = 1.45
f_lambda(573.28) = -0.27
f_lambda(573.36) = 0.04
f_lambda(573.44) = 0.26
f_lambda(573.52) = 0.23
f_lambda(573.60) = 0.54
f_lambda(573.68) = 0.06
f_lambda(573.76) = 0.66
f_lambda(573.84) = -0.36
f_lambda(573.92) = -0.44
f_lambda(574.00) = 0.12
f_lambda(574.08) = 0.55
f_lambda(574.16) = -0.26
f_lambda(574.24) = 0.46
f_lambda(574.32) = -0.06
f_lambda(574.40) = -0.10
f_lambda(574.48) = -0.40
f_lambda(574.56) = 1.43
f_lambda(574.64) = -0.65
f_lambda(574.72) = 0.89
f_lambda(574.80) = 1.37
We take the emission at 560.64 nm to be H-beta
